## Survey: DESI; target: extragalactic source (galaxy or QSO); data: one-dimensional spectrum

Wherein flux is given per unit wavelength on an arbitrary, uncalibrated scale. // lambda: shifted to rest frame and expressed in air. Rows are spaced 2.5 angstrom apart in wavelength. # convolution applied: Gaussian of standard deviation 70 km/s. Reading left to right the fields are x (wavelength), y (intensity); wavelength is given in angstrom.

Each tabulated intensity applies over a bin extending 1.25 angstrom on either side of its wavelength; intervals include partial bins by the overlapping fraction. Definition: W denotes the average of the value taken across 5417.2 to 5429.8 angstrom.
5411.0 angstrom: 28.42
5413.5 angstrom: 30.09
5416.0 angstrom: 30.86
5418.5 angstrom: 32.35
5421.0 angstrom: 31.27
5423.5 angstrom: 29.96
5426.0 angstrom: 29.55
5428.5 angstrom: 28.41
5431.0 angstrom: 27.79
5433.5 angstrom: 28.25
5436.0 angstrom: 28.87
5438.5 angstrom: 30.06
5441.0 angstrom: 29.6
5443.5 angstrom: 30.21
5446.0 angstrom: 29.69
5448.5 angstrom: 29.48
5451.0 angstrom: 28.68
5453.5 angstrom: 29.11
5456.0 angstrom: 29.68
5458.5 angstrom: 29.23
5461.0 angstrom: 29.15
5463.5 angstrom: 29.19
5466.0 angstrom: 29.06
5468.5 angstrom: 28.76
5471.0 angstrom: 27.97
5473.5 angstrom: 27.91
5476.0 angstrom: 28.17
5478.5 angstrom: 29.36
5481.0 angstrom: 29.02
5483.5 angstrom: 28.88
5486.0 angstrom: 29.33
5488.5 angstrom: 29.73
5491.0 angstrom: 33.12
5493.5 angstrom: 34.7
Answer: 30.3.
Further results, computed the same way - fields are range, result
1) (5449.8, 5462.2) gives 29.2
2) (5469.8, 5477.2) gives 28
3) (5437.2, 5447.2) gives 29.9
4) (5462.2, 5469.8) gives 29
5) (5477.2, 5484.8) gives 29.1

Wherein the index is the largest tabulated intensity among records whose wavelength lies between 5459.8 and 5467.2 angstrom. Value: 29.19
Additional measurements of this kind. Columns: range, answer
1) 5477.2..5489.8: 29.73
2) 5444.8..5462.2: 29.69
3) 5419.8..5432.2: 31.27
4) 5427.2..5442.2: 30.06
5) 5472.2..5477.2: 28.17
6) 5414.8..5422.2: 32.35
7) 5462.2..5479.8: 29.36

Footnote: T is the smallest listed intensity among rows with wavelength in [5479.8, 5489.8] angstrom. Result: 28.88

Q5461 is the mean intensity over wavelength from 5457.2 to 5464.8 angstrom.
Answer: 29.2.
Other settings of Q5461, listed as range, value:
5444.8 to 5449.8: 29.6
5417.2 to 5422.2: 31.8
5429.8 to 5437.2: 28.3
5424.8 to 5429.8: 29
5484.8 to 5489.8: 29.6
